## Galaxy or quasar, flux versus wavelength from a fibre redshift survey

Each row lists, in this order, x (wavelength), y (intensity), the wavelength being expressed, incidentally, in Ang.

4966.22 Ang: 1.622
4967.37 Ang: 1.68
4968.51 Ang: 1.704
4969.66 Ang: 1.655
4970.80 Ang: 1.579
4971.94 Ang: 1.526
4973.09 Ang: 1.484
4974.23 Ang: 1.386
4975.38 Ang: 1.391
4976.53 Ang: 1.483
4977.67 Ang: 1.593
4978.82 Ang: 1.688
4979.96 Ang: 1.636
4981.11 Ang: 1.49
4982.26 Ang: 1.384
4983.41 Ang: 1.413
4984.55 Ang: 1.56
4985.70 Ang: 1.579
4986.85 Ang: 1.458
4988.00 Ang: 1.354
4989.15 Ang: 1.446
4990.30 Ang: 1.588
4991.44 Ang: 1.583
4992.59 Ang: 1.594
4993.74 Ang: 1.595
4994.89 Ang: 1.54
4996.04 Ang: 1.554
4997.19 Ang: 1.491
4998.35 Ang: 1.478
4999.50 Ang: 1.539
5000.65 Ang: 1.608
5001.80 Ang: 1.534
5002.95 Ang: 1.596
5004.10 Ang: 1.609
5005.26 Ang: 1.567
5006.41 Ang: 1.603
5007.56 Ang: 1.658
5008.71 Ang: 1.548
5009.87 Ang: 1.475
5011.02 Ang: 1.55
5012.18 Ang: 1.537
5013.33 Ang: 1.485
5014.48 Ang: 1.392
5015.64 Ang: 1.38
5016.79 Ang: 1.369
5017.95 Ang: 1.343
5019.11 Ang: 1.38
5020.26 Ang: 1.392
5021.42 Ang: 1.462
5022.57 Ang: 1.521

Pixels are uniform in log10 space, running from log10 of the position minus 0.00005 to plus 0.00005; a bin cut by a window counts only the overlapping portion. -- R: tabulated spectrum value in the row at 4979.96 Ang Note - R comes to 1.636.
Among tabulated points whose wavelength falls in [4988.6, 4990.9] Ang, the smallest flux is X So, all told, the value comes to 1.446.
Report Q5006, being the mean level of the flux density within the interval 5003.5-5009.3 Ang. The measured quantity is 1.6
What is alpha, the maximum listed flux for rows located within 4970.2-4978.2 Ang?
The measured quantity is 1.593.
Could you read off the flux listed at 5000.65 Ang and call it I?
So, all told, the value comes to 1.608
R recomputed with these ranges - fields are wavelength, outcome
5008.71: 1.548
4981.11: 1.49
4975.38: 1.391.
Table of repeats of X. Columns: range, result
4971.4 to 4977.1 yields 1.386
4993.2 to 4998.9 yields 1.478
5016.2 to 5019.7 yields 1.343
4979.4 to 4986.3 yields 1.384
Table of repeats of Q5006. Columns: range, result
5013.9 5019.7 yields 1.37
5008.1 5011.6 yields 1.52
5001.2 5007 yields 1.58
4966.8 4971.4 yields 1.66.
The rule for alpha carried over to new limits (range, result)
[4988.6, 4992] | 1.588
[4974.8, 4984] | 1.688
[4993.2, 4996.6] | 1.595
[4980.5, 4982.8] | 1.49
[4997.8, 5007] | 1.609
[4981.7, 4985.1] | 1.56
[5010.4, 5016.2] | 1.55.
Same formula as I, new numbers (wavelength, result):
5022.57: 1.521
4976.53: 1.483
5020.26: 1.392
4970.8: 1.579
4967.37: 1.68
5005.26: 1.567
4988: 1.354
